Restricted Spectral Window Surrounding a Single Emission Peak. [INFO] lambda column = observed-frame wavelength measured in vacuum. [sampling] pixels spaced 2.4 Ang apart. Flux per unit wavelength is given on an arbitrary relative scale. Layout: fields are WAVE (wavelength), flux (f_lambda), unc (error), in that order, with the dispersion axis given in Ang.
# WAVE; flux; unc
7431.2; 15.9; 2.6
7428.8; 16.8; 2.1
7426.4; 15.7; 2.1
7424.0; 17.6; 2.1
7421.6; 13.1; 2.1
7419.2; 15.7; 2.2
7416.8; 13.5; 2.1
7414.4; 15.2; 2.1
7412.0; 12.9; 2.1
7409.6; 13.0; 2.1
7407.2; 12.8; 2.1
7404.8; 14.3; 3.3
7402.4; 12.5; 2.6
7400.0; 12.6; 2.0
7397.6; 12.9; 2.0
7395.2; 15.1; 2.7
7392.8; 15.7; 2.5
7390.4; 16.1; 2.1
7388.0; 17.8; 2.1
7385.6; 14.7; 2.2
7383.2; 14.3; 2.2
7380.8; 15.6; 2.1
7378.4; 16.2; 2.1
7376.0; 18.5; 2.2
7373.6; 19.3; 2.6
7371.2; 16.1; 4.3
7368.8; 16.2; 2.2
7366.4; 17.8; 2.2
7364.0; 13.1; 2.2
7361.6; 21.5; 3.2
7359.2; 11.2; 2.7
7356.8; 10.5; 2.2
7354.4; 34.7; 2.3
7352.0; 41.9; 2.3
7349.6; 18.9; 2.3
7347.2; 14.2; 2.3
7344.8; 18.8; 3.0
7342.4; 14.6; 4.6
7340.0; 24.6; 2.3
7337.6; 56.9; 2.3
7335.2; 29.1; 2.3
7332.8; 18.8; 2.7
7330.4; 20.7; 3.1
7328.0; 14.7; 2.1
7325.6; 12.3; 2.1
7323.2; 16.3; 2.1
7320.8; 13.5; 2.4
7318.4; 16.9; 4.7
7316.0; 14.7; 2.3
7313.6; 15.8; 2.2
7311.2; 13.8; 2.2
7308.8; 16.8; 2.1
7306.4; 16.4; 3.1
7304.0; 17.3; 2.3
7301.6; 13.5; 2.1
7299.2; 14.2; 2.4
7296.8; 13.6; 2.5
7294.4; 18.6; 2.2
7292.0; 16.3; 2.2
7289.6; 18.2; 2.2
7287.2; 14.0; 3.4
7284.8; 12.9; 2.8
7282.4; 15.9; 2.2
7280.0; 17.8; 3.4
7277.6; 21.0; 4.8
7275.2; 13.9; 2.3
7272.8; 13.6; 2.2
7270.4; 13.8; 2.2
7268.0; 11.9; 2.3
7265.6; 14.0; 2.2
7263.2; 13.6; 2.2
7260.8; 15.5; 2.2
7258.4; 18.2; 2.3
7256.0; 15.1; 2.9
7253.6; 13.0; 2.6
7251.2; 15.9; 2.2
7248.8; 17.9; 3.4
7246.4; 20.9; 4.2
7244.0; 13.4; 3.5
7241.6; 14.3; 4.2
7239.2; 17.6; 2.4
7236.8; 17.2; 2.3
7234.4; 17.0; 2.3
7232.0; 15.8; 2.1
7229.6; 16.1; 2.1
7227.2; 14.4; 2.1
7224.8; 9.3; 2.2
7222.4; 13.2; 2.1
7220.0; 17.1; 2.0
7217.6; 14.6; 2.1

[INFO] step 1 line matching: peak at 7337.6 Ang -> [S II]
